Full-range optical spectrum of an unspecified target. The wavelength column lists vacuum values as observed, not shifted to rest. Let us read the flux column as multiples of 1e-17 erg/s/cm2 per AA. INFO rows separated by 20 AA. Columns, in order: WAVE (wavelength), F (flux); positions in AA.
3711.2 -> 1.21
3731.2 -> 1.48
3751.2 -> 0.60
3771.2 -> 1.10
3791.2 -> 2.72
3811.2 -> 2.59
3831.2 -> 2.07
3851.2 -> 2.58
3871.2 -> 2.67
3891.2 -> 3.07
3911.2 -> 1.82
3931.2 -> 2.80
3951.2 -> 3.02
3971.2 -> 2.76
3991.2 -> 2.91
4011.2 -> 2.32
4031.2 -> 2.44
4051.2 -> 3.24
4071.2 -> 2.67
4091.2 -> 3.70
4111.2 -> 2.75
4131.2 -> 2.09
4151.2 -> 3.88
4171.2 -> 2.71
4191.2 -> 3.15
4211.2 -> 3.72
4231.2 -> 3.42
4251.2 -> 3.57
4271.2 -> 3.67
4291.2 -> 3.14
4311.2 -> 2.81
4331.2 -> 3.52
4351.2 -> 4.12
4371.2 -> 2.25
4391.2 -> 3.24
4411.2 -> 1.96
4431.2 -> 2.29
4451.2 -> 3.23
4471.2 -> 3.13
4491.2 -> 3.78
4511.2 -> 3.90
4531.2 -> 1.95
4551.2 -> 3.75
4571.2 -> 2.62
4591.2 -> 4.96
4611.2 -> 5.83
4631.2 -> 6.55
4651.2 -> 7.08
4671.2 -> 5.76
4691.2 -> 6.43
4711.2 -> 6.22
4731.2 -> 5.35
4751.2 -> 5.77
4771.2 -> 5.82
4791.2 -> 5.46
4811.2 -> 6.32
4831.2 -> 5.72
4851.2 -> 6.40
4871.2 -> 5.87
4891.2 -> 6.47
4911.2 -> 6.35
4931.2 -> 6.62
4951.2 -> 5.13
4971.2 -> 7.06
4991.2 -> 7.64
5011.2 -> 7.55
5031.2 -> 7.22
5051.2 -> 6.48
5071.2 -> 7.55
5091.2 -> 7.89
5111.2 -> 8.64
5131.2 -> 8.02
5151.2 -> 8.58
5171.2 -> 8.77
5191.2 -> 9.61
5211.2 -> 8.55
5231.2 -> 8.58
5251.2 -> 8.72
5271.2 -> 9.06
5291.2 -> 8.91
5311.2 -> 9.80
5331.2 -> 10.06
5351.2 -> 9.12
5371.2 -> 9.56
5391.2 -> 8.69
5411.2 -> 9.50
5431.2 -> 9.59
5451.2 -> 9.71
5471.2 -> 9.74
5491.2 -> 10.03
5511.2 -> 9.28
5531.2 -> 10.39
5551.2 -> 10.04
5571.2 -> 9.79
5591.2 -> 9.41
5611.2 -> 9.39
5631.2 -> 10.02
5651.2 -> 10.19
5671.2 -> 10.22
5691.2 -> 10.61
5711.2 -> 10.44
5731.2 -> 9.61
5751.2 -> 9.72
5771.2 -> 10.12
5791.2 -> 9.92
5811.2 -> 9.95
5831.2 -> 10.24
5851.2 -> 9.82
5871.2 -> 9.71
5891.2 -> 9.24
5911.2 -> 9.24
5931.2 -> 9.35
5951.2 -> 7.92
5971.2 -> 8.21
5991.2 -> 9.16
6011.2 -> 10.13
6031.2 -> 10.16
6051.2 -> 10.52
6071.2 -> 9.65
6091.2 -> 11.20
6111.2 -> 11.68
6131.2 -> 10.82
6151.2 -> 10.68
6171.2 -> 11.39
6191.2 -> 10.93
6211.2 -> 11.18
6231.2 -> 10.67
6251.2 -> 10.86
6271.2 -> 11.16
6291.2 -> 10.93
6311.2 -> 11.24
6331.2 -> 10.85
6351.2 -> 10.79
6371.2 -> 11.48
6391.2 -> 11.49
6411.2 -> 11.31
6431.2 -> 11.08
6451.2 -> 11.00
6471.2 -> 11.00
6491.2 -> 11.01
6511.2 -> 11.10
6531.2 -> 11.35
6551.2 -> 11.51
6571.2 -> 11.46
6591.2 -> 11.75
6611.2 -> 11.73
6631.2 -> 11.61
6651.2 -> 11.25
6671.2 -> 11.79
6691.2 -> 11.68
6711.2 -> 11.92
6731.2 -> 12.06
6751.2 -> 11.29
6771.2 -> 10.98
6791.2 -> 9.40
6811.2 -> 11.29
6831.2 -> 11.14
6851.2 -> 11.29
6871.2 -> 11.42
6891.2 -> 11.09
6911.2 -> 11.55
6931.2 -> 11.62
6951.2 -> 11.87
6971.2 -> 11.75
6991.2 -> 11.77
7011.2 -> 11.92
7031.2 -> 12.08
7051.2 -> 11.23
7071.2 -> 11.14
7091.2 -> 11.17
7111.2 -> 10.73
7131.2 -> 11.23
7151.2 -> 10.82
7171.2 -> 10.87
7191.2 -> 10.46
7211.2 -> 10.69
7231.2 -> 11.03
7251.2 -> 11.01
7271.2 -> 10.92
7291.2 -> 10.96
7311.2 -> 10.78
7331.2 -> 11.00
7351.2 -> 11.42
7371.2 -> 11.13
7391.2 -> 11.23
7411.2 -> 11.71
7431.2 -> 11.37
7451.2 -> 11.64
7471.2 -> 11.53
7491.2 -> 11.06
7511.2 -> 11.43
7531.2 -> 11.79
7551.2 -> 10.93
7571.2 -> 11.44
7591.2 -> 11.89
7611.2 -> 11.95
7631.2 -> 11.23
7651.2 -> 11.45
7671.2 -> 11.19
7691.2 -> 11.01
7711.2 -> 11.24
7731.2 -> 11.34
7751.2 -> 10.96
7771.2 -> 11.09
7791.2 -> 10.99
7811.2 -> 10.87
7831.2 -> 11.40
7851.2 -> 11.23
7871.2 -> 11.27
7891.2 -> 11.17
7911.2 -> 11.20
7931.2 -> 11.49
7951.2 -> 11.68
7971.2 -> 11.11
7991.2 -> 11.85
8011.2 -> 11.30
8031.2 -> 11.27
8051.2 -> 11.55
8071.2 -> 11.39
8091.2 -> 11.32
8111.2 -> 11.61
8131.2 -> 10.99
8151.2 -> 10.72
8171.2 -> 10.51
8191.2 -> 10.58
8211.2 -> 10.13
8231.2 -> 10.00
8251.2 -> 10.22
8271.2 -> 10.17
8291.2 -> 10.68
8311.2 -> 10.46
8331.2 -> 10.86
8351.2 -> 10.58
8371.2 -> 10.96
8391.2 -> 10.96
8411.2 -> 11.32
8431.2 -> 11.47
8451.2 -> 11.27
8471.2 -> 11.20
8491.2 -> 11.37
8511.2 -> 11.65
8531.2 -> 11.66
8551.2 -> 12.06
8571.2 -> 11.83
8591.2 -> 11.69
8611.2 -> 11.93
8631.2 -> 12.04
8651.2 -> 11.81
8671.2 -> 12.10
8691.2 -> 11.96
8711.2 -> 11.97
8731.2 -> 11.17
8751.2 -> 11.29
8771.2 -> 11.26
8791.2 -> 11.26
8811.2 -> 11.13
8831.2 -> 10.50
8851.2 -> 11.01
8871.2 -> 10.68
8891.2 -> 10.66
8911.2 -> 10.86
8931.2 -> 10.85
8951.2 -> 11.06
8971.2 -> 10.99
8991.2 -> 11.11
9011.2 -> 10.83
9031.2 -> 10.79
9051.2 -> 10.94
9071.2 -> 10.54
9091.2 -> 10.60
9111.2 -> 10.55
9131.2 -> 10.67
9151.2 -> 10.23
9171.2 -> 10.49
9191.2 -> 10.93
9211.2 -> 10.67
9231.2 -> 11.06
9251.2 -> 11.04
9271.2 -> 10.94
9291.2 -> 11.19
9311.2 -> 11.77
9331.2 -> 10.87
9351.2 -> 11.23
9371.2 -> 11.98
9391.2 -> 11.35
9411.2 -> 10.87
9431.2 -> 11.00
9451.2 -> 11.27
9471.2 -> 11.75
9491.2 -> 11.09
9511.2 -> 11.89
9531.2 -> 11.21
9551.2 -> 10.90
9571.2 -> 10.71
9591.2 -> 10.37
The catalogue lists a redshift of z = 0.15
